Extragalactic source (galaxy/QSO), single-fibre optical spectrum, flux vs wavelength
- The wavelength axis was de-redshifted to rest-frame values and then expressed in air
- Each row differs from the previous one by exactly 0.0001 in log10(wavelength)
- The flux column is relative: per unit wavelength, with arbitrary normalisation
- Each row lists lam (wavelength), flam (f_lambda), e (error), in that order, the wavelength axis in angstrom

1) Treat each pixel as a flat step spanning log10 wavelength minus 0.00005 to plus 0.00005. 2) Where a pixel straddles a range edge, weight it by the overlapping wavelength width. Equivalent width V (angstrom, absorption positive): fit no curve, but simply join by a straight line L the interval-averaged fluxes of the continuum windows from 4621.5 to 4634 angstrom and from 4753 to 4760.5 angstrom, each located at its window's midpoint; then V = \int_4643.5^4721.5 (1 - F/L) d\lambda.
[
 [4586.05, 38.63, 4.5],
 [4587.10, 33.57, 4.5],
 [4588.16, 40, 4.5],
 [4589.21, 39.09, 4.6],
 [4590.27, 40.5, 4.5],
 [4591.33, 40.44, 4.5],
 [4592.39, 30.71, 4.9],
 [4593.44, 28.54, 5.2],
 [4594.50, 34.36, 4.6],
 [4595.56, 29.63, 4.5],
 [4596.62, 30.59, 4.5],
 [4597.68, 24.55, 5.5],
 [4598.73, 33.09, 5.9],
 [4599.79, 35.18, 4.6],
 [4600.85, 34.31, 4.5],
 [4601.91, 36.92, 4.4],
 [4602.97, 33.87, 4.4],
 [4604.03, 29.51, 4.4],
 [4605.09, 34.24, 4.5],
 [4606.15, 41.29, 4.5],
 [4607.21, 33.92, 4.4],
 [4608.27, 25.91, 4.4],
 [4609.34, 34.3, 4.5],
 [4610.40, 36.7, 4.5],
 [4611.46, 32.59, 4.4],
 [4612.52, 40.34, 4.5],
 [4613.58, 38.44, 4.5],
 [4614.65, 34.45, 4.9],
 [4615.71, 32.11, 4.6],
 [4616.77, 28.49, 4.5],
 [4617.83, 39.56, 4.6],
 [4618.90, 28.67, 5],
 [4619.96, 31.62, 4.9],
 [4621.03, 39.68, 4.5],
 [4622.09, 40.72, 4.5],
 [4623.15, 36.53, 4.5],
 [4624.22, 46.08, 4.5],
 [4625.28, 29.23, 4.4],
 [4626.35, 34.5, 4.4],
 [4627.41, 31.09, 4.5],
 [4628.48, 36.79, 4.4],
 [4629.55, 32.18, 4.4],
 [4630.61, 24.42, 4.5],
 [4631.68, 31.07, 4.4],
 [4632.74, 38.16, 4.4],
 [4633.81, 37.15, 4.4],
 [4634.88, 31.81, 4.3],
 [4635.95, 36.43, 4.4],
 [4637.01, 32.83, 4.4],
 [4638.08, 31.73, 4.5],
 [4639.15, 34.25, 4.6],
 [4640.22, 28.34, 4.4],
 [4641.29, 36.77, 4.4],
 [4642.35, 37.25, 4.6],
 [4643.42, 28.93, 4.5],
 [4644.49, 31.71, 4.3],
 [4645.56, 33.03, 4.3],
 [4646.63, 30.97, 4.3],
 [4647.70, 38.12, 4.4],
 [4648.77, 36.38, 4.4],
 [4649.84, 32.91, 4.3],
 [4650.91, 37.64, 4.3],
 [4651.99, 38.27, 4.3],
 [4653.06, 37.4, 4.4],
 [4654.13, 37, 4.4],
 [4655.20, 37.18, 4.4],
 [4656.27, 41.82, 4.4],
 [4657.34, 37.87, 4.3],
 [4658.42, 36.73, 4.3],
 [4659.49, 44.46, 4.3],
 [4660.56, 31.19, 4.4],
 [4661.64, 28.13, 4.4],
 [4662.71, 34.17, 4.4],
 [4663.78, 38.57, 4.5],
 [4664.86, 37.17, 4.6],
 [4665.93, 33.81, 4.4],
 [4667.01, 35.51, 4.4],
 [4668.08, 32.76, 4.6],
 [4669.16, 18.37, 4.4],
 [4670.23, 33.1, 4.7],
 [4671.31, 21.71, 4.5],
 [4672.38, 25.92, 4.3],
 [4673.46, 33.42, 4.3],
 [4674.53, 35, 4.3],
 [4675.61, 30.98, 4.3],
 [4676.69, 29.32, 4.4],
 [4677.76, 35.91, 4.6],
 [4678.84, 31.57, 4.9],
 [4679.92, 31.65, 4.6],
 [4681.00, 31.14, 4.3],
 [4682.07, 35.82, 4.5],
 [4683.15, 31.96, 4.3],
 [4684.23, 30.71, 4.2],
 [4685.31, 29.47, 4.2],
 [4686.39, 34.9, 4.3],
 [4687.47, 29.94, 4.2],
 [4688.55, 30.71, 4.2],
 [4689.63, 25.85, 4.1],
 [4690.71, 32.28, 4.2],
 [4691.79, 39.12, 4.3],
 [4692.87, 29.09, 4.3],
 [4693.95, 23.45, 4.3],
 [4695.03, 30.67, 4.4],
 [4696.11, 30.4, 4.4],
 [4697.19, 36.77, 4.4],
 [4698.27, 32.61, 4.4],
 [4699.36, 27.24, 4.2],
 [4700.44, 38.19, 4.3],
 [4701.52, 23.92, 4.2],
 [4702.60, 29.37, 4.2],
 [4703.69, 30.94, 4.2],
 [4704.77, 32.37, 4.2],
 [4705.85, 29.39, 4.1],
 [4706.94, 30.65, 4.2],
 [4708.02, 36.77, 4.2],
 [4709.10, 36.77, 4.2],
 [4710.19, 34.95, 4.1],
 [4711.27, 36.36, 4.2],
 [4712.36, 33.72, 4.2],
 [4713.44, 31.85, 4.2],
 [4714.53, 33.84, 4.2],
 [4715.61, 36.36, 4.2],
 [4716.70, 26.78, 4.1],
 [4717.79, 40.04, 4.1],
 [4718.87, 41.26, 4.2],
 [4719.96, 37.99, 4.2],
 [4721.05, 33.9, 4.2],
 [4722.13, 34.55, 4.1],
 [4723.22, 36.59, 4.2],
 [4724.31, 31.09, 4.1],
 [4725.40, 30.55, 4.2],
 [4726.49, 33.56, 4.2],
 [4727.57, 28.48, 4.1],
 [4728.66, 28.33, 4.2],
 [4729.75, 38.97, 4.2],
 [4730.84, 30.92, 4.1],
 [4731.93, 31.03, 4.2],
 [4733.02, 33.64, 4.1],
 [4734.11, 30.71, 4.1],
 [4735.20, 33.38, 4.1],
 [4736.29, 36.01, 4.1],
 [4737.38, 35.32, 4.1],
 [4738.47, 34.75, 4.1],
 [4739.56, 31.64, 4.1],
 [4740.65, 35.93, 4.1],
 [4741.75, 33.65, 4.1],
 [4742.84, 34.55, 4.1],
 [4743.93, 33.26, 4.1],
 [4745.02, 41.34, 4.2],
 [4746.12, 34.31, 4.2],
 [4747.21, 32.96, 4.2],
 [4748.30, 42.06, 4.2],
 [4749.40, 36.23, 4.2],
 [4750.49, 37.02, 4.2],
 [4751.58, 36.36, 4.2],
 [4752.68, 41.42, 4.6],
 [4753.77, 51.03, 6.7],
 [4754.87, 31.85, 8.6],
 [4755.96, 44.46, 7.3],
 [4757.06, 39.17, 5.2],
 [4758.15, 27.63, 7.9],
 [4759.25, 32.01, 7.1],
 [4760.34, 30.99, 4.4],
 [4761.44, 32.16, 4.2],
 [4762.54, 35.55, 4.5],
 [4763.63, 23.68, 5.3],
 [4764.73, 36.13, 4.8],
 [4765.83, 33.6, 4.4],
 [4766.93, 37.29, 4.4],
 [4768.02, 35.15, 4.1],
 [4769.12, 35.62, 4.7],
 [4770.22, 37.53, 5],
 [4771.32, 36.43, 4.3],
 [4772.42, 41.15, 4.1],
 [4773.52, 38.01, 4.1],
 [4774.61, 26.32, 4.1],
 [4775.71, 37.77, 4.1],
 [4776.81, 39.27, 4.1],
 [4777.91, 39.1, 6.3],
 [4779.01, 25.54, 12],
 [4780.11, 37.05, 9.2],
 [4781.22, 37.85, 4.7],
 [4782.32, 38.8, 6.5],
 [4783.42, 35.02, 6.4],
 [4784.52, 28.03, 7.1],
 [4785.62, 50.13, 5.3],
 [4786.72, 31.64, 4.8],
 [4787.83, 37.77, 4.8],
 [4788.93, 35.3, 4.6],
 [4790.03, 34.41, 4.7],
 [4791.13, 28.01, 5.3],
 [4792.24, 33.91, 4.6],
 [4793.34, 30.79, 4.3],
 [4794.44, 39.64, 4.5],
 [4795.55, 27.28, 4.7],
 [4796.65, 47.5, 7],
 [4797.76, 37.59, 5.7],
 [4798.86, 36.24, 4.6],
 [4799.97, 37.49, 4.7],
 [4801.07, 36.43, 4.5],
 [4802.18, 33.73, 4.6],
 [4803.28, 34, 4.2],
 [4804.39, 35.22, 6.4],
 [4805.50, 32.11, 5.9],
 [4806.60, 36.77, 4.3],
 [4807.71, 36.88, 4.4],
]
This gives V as 5.8 angstrom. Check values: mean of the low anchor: 34.8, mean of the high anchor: 37.2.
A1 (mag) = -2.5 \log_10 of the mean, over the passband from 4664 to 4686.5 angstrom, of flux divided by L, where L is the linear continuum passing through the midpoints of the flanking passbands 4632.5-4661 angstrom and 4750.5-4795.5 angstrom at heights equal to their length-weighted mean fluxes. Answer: 0.13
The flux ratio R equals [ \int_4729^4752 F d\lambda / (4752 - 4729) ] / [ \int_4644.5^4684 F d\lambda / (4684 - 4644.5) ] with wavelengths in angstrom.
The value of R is 1.0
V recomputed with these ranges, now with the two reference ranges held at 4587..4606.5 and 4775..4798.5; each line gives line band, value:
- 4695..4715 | 1.5 angstrom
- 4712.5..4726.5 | 0.3 angstrom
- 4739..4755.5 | -0.7 angstrom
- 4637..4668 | -0.5 angstrom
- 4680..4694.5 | 1.6 angstrom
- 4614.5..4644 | 0.4 angstrom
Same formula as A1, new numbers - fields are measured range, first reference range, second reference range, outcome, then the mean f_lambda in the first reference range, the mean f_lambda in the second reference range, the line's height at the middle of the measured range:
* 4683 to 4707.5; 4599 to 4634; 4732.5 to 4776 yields 0.14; 34.5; 35.4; 35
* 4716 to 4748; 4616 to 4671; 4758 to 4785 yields 0.01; 34.4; 34.4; 34.4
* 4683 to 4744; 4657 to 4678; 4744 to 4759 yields 0.09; 32.6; 37.9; 35.5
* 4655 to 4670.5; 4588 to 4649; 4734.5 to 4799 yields 0.00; 34.1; 35.7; 34.6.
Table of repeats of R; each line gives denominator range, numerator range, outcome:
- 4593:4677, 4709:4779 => 1.03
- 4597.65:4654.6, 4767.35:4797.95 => 1.04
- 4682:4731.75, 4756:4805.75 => 1.08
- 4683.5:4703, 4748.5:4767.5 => 1.16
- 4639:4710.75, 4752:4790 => 1.09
